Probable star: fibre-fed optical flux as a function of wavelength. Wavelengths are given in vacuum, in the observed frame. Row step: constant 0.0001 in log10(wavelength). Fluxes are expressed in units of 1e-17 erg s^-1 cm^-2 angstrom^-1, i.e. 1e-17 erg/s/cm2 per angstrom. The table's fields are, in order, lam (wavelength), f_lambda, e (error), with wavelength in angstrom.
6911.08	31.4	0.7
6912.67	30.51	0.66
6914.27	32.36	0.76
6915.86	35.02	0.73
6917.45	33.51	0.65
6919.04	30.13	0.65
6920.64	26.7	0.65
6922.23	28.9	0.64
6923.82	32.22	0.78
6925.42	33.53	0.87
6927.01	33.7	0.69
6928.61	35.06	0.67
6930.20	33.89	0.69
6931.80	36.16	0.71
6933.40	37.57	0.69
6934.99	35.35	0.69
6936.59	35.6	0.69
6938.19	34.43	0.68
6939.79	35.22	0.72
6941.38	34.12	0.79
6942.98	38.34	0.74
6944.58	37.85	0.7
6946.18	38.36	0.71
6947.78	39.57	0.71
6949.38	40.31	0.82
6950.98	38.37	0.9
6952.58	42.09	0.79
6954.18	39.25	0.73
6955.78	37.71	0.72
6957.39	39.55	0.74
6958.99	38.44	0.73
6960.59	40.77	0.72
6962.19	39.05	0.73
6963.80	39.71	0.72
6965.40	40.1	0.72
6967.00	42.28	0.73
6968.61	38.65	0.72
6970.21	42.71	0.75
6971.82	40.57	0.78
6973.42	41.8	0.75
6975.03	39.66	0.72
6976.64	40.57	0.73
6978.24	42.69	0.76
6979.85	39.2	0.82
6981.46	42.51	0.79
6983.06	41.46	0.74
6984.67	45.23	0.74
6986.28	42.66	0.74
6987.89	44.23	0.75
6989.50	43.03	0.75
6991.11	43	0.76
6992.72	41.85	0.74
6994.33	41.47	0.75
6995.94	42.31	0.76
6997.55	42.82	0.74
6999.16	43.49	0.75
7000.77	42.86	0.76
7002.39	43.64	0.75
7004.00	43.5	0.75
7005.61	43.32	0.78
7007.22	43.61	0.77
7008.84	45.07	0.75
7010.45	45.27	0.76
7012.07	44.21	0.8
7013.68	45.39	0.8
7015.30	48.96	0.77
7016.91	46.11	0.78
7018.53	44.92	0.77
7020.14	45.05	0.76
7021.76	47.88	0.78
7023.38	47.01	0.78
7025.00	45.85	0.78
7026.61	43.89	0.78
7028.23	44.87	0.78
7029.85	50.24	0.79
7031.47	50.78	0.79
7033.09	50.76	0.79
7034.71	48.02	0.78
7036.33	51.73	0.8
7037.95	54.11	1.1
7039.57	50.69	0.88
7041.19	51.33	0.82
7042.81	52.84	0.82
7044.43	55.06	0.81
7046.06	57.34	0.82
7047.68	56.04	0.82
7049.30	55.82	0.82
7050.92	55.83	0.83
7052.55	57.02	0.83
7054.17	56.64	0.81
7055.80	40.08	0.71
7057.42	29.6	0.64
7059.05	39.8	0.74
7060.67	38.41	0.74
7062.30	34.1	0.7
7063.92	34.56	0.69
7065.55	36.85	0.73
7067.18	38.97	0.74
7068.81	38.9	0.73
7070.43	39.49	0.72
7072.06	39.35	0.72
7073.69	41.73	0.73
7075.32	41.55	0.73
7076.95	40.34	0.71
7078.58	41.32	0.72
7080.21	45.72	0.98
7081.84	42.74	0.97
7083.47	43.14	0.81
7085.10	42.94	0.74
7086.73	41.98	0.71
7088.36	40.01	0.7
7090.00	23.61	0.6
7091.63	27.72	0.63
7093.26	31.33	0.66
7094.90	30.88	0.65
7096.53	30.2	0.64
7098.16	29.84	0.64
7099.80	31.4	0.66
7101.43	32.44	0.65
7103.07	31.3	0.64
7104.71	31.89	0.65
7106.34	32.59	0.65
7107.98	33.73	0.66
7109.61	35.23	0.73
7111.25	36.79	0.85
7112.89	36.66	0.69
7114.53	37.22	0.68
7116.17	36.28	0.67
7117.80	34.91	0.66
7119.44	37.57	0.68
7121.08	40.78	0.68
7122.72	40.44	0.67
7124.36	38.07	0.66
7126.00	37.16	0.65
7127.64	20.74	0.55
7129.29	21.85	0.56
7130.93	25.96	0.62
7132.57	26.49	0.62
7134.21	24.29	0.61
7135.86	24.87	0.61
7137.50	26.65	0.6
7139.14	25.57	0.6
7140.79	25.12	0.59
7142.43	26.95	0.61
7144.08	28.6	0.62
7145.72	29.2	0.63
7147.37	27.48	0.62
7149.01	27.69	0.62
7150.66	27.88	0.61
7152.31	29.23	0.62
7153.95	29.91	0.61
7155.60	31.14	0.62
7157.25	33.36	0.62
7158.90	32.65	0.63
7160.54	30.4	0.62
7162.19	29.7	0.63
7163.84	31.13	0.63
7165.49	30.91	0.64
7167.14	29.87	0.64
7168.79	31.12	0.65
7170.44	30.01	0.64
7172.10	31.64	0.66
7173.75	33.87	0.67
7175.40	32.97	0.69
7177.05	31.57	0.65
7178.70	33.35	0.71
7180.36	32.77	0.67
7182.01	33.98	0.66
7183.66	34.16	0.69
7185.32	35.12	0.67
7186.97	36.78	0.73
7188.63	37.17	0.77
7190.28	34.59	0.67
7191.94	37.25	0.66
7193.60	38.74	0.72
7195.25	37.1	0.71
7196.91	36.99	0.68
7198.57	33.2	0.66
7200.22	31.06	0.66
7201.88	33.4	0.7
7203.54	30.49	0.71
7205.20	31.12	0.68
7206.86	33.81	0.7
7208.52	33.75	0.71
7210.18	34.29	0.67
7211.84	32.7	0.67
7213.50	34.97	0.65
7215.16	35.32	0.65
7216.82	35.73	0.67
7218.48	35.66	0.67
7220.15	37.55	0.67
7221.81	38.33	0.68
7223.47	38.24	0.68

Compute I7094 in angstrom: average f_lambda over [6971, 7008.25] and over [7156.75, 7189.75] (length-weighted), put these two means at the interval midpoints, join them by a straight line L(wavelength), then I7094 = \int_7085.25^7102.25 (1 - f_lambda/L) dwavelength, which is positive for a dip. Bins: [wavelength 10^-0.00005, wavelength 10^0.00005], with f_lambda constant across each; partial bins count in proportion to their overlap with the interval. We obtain 2.1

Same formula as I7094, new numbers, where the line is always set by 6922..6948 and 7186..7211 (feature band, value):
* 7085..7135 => 2.9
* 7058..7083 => -3.3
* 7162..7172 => 1.2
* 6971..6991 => -3.9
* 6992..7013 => -4.9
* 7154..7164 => 1.0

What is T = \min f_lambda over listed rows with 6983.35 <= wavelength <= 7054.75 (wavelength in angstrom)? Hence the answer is 41.47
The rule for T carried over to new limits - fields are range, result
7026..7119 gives 23.61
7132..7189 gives 24.29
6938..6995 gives 34.12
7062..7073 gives 34.1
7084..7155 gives 20.74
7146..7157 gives 27.48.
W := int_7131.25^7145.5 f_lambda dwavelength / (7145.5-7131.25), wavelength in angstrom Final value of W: 26.2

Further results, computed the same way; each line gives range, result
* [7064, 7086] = 40.8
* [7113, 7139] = 31.5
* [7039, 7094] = 43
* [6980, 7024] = 44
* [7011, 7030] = 46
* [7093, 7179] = 31.1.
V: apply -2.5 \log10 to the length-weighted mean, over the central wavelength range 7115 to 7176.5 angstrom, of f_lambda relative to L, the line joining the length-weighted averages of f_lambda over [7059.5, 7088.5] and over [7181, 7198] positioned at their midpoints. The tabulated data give 0.23 mag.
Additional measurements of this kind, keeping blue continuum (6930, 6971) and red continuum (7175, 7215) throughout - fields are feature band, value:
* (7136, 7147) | 0.29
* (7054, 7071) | -0.05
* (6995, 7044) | -0.25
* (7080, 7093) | -0.05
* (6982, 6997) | -0.14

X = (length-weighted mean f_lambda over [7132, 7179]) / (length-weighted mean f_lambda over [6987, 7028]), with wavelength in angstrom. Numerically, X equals 0.66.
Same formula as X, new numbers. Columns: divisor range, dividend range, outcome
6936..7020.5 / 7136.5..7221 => 0.78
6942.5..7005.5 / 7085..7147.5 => 0.77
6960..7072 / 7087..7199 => 0.72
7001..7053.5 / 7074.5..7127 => 0.74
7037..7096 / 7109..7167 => 0.72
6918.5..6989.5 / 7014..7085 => 1.20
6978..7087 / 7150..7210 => 0.73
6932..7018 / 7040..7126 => 0.97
